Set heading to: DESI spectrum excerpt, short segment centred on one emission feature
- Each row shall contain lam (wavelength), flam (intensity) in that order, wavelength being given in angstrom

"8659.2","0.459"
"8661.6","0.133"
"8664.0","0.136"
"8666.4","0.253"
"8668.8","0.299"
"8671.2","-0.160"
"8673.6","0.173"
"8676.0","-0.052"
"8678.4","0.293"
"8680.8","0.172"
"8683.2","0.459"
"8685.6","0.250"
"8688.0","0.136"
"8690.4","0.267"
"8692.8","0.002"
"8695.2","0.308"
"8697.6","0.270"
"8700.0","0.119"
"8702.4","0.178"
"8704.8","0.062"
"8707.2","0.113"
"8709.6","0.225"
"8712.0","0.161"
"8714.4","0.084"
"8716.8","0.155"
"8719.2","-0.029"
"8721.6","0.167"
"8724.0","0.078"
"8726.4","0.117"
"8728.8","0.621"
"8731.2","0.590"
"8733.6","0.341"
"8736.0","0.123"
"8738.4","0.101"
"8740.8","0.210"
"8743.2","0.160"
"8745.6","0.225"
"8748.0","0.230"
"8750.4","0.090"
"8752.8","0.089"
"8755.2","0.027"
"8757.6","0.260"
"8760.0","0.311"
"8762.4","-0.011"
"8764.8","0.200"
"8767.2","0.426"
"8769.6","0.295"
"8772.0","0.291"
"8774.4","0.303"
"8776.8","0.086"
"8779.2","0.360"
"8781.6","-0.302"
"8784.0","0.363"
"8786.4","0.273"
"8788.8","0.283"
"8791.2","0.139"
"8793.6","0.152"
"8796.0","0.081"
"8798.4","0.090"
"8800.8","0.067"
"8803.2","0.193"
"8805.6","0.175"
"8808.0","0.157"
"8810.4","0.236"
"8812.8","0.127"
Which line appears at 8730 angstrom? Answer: H-gamma 4340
